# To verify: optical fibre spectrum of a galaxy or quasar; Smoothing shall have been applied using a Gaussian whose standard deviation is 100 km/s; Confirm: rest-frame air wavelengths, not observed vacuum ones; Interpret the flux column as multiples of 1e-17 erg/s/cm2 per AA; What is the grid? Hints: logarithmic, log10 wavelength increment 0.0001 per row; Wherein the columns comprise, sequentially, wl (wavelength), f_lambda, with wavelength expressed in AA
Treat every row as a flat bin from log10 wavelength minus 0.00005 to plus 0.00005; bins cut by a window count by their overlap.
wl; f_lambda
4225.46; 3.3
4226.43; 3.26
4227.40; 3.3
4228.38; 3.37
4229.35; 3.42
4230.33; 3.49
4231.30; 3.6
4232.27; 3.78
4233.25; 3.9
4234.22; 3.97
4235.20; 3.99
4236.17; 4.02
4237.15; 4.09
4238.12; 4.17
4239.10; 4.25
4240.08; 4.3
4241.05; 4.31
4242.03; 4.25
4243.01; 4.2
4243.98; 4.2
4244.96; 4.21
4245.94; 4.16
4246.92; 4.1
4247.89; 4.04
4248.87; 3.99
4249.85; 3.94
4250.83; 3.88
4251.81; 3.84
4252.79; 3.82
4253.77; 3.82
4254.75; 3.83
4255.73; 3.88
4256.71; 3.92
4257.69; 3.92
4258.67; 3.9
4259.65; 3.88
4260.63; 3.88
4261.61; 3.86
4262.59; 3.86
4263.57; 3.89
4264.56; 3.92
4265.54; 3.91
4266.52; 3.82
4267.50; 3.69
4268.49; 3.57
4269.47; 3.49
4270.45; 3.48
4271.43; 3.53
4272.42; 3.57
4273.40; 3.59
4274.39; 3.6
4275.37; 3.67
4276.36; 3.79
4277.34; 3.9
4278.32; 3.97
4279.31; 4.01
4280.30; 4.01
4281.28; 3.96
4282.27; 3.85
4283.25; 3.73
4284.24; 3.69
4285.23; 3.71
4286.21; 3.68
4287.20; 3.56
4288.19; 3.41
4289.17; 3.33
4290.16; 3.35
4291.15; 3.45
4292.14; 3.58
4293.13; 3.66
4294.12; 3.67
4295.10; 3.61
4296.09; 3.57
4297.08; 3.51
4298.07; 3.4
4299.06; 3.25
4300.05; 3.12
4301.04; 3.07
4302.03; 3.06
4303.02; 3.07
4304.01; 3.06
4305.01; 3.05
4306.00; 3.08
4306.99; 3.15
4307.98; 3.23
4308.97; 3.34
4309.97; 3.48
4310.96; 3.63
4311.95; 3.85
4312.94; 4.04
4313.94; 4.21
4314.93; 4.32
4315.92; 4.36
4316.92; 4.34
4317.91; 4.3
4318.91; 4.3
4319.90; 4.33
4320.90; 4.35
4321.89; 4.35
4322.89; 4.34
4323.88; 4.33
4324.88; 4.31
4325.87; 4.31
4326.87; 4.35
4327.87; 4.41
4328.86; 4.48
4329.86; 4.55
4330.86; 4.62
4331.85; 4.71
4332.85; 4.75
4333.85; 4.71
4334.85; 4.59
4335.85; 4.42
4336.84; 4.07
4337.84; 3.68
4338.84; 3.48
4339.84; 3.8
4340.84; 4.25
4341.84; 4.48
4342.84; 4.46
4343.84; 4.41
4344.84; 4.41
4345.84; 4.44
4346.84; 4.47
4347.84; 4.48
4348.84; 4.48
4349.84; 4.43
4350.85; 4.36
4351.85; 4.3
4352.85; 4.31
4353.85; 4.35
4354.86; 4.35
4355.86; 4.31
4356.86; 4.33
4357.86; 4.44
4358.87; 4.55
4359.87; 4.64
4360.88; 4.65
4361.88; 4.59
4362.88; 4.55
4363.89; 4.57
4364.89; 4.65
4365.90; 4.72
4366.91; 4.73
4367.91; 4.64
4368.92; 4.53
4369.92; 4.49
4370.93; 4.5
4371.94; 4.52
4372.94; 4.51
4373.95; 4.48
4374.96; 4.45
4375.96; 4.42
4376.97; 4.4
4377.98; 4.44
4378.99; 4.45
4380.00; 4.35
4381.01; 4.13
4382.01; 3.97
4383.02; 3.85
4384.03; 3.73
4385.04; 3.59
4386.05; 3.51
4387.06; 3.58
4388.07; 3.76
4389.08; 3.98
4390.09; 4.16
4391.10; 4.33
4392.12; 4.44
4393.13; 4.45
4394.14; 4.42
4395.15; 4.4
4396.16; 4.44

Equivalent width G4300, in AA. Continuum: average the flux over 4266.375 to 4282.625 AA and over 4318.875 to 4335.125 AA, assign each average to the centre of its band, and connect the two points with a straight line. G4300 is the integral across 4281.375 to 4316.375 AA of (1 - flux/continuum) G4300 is 4.7 AA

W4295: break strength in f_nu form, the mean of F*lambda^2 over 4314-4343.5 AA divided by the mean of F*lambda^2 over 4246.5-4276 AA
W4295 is 1.2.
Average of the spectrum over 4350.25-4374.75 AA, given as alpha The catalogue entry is 4.5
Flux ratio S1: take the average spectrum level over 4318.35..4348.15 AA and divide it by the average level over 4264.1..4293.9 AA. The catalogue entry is 1.18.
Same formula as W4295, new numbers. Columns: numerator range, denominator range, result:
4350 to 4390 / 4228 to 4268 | 1.16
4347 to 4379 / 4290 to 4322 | 1.27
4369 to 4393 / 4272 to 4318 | 1.21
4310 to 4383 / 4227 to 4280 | 1.18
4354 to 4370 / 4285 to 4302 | 1.36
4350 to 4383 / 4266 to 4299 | 1.27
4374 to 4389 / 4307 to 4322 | 1.05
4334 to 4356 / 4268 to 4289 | 1.20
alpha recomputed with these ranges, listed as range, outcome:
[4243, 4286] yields 3.85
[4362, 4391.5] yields 4.28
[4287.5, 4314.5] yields 3.42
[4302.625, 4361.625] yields 4.19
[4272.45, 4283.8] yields 3.81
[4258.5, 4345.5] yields 3.86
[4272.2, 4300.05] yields 3.64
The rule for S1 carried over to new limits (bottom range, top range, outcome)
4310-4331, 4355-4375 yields 1.06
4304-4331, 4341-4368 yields 1.11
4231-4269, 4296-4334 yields 0.99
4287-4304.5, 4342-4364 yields 1.32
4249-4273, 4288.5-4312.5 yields 0.88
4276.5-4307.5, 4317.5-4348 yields 1.24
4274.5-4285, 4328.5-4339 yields 1.14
